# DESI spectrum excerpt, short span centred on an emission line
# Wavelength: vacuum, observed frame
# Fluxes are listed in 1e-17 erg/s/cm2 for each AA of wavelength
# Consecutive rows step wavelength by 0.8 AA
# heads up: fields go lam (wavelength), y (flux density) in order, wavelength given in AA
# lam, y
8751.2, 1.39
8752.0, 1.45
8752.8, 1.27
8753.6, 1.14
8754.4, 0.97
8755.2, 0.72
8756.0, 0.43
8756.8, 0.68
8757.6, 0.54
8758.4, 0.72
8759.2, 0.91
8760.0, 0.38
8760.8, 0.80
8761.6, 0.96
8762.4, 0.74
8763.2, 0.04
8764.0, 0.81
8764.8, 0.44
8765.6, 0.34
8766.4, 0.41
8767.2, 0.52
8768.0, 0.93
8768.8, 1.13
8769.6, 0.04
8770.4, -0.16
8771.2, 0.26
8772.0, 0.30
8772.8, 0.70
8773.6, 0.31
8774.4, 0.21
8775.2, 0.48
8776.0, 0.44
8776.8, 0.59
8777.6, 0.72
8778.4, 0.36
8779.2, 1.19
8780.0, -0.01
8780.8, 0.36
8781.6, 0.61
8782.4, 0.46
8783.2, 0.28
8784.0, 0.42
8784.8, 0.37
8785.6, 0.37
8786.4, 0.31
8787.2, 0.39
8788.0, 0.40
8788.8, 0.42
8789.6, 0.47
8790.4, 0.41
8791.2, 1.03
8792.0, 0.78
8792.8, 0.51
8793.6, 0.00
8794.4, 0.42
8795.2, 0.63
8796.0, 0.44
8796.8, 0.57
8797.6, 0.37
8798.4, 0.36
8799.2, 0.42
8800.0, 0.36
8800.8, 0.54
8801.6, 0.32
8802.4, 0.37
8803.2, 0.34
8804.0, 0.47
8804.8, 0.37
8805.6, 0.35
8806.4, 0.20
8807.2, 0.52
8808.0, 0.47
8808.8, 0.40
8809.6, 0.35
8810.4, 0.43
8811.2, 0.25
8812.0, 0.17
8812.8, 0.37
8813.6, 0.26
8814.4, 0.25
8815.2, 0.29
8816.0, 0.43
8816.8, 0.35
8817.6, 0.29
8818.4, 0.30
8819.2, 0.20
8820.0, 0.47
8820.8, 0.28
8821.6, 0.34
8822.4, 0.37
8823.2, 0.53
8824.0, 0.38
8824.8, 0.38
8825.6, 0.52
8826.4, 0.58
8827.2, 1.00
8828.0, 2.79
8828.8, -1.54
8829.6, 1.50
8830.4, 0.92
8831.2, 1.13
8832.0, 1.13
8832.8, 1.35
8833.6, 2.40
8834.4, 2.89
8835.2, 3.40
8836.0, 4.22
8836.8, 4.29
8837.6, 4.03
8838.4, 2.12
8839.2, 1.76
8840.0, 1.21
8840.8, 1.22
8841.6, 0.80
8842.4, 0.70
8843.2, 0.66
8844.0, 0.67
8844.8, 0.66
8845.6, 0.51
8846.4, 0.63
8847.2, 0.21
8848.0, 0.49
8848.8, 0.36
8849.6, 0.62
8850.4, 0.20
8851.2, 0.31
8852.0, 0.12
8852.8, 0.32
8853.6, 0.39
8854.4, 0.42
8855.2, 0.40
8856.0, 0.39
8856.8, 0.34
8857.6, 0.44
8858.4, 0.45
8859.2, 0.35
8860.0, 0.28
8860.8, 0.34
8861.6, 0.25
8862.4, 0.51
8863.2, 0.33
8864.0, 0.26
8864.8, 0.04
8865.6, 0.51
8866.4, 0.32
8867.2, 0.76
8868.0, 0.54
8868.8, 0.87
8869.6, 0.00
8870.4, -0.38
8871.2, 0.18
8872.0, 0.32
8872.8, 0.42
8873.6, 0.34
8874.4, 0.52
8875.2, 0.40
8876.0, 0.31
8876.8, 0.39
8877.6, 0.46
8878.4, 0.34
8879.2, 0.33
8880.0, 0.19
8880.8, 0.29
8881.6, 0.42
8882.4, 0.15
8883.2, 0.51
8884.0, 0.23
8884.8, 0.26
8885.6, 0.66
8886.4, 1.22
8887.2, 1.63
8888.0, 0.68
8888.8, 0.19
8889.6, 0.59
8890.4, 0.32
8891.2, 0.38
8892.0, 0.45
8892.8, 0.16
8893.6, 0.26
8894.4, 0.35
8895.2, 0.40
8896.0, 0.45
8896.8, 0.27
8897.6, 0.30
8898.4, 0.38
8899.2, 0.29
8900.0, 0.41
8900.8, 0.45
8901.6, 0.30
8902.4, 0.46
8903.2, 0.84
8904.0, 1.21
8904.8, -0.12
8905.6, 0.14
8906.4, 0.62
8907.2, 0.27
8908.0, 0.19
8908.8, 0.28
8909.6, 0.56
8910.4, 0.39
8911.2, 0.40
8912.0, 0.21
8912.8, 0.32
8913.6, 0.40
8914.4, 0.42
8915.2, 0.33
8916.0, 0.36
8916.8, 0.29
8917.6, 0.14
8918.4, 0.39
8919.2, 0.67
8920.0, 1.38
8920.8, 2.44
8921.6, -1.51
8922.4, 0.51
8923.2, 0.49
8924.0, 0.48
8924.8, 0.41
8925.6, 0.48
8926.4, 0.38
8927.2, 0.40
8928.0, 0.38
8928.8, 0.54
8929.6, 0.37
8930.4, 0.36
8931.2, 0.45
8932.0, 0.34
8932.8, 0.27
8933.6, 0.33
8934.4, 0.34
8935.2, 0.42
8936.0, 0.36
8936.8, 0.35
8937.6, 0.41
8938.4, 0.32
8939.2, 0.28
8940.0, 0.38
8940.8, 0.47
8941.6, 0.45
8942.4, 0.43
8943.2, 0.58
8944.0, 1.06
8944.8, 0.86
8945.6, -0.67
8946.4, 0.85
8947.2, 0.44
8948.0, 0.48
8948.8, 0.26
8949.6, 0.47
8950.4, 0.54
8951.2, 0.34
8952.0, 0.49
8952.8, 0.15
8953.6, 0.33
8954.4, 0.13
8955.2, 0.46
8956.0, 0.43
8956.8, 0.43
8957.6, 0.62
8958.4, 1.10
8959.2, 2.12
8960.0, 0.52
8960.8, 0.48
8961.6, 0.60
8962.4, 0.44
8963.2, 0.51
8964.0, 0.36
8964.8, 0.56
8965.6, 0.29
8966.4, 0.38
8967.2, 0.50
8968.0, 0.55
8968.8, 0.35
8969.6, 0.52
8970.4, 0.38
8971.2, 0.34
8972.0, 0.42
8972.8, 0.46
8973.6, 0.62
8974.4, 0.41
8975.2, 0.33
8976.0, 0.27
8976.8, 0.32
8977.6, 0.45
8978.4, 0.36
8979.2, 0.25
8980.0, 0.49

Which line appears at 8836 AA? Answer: [O III] 5007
